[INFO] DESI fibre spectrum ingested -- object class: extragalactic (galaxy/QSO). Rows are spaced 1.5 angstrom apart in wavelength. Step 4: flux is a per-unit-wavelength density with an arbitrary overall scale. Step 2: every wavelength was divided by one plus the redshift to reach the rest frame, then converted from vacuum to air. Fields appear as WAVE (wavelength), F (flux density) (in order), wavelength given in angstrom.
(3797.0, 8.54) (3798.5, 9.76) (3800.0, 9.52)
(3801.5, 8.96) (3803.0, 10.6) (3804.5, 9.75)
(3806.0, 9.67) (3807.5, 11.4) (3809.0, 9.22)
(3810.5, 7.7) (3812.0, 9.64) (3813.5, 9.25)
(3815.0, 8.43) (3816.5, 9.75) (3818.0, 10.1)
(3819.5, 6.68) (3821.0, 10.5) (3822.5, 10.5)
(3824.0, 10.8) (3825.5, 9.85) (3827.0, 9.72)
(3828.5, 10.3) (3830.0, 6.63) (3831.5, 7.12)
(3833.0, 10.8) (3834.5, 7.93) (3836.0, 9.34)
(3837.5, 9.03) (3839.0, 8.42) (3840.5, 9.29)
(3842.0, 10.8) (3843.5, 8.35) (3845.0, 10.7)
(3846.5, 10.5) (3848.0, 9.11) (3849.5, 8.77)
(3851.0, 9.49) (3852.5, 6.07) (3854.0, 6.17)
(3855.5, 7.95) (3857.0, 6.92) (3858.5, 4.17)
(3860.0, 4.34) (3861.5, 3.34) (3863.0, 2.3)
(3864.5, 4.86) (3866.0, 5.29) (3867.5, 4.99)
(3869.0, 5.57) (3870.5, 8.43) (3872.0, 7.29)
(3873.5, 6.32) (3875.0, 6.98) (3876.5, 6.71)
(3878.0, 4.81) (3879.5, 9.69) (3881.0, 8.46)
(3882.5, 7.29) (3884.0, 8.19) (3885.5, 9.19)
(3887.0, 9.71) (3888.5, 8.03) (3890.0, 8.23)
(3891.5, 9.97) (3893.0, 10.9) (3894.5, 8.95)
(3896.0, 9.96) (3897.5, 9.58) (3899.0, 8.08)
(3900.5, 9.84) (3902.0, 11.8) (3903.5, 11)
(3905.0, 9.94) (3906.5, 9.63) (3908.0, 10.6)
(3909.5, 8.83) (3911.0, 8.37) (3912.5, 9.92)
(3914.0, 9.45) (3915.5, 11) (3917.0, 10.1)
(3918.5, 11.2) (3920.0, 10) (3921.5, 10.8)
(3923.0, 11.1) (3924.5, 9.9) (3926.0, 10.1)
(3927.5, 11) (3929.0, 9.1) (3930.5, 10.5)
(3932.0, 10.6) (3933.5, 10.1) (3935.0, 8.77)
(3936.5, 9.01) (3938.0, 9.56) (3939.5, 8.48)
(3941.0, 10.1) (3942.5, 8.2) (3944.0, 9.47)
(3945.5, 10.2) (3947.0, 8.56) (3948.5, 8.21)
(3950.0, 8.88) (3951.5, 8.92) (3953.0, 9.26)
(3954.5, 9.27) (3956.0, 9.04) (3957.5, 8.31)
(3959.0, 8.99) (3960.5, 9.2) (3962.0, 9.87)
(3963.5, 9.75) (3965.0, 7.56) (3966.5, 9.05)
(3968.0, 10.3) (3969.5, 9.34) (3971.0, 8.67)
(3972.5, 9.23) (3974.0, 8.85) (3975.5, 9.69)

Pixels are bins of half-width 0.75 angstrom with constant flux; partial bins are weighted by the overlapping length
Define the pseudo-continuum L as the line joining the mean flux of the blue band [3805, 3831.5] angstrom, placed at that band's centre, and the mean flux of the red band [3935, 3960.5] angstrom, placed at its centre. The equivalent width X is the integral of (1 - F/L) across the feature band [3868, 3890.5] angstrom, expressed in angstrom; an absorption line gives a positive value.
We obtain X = 3.9 angstrom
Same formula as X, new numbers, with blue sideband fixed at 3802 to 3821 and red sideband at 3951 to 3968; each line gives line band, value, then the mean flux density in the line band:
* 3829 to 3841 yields 1.0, 8.59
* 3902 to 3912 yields -0.8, 9.89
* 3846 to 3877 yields 9.6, 6.42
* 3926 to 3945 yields -1.0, 9.6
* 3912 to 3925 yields -1.8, 10.4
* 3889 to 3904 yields -0.9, 9.78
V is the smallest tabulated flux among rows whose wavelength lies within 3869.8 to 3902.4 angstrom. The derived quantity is 4.81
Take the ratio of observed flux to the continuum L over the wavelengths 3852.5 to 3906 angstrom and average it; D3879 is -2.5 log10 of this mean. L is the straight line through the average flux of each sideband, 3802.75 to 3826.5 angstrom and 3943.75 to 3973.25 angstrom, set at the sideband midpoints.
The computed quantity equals 0.231 mag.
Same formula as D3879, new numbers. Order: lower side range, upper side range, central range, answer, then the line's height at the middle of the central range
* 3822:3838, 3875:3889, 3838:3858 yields 0.03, 8.81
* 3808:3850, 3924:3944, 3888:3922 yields -0.03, 9.54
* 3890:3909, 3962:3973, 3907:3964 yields -0.01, 9.53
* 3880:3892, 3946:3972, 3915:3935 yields -0.17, 8.84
